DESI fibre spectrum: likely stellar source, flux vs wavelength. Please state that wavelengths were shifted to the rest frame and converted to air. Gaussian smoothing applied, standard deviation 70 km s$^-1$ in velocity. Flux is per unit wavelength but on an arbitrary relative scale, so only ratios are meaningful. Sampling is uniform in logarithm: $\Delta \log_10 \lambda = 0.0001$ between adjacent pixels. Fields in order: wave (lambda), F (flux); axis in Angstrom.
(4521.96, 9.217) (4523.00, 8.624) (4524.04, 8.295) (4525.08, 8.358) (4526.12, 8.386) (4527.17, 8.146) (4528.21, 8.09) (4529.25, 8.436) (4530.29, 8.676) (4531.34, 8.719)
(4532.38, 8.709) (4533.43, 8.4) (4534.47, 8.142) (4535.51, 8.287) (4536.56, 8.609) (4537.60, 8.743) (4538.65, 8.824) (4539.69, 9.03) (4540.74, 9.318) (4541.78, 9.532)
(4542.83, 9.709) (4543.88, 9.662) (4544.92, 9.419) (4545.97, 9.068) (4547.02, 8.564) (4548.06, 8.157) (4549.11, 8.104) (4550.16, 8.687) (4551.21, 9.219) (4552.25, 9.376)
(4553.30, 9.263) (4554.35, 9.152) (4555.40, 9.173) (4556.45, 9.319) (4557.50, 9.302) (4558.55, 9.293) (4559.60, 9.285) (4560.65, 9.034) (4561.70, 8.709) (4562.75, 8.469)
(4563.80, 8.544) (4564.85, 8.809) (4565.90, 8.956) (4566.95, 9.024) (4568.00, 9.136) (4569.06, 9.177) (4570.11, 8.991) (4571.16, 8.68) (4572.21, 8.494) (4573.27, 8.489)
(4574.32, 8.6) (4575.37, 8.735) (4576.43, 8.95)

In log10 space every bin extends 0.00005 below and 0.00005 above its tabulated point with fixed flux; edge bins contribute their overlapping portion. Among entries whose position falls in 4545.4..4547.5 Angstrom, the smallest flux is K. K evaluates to 8.564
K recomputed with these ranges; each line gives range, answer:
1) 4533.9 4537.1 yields 8.142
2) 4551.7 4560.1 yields 9.152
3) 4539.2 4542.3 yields 9.03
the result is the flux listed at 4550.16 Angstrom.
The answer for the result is 8.687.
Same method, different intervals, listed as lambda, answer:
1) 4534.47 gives 8.142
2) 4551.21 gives 9.219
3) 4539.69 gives 9.03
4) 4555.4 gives 9.173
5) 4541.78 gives 9.532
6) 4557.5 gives 9.302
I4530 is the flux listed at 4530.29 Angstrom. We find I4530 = 8.676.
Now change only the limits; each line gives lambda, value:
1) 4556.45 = 9.319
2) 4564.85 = 8.809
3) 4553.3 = 9.263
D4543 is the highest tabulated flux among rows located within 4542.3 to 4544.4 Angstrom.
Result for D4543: 9.709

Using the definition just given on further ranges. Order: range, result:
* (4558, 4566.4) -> 9.293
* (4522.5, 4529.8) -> 8.624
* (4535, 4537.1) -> 8.609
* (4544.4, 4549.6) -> 9.419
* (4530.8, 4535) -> 8.719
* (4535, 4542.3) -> 9.532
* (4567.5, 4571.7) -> 9.177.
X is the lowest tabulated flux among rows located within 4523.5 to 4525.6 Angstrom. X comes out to 8.295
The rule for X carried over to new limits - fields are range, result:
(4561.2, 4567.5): 8.469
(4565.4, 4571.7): 8.68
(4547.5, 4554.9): 8.104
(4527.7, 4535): 8.09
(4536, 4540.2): 8.609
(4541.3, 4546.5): 9.068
